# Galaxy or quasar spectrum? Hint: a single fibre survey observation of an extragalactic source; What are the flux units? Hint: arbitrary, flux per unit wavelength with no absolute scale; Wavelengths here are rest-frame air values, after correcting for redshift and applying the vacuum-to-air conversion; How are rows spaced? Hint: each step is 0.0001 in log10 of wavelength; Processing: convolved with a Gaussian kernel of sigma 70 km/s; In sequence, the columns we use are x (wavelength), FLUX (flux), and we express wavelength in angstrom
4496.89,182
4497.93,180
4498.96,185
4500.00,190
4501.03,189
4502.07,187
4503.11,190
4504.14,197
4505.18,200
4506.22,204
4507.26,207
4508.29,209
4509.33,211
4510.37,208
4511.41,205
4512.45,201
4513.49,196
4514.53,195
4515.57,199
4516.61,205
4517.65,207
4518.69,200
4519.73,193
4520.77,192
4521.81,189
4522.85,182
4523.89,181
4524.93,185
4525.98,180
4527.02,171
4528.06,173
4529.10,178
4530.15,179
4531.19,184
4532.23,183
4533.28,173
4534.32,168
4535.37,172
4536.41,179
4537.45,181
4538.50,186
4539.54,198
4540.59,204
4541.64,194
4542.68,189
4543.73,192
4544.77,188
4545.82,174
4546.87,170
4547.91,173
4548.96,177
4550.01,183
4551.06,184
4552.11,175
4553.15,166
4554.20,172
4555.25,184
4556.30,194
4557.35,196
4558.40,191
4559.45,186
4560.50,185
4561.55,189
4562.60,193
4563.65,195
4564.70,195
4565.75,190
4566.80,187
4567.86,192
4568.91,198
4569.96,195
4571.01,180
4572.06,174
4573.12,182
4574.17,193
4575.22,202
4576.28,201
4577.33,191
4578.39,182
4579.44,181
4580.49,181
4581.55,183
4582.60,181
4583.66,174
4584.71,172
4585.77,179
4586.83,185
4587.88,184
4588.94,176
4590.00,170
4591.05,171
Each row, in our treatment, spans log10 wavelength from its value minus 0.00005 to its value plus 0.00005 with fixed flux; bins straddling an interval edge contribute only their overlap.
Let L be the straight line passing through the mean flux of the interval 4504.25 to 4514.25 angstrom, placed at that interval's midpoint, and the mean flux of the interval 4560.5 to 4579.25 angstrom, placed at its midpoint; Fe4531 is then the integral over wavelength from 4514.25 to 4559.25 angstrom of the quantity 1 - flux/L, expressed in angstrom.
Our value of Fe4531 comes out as 3.0 angstrom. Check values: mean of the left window 204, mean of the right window 190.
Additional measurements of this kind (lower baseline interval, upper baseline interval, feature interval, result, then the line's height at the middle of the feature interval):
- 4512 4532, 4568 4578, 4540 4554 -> 0.6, 190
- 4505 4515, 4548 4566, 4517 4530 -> 0.8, 198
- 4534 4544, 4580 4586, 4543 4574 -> -0.4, 183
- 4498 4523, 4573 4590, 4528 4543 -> 0.8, 193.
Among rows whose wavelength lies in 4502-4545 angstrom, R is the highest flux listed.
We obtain 211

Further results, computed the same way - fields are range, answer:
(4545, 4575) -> 198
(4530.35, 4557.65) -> 204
